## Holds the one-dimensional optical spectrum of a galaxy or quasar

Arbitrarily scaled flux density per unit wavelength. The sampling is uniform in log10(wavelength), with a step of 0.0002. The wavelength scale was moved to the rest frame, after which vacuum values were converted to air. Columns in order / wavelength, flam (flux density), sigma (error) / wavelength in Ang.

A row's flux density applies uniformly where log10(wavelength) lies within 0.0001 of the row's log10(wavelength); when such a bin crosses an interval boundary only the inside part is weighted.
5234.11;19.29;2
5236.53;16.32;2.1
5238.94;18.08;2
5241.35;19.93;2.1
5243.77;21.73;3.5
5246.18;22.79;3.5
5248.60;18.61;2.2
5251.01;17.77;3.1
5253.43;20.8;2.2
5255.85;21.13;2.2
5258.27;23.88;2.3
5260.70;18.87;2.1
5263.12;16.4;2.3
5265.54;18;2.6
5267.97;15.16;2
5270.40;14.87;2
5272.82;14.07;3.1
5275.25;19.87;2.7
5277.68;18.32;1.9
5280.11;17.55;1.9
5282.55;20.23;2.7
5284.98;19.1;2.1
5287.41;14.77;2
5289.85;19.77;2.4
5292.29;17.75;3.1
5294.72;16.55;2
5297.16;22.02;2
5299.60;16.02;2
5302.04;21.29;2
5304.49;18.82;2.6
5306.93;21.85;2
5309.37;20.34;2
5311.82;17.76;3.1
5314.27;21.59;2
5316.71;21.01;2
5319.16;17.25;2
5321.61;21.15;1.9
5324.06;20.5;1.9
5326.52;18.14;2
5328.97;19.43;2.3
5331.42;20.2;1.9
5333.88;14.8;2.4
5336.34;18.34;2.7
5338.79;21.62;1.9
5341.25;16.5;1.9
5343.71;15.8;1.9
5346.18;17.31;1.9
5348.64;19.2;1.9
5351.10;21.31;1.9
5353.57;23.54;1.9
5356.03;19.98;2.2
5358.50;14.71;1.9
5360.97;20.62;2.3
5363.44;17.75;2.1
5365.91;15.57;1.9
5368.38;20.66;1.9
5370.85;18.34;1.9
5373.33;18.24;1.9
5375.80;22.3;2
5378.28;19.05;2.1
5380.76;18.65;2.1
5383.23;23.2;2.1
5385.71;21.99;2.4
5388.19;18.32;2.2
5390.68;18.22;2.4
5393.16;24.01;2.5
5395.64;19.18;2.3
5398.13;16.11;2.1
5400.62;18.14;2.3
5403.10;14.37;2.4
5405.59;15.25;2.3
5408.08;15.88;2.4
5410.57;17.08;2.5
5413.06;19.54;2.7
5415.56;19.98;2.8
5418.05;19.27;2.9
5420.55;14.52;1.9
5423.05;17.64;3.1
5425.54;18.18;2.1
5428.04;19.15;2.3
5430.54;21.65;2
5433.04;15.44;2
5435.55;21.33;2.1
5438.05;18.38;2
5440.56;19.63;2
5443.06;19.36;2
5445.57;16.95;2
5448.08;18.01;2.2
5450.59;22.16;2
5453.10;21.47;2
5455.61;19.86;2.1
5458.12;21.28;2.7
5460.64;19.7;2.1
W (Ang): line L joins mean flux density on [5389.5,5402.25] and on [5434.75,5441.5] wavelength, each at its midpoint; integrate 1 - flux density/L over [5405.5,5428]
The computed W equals 1.9 Ang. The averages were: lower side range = 19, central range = 17.7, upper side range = 19.7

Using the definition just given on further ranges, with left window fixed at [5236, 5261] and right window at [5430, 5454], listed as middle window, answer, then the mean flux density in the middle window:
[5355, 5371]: 1.2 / 18.2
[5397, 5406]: 1.6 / 16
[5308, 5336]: 0.8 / 19.3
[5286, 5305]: 1.5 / 18.4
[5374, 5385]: -0.6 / 20.7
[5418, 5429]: 1.1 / 17.5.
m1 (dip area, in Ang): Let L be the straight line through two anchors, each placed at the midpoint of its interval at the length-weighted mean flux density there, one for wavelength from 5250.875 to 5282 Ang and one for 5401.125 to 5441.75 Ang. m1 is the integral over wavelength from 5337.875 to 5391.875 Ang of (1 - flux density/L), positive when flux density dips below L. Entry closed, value -3.41 Ang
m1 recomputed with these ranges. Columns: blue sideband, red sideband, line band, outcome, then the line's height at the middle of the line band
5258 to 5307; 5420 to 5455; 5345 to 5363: -0.9 Ang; 18.5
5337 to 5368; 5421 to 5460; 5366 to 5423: 1.0 Ang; 19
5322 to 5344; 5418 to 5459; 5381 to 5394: -1.4 Ang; 18.8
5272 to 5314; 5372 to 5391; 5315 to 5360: 1.0 Ang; 19.4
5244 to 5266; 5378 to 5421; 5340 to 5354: 0.3 Ang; 19.1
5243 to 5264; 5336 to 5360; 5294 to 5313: 0.1 Ang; 19.5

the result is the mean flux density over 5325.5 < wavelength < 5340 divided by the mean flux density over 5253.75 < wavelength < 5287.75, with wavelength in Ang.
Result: 1.0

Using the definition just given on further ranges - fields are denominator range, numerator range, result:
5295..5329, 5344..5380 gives 0.97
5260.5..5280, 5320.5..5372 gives 1.11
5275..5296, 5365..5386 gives 1.09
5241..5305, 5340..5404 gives 1.01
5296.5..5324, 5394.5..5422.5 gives 0.86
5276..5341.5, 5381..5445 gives 0.98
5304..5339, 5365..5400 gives 1.00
